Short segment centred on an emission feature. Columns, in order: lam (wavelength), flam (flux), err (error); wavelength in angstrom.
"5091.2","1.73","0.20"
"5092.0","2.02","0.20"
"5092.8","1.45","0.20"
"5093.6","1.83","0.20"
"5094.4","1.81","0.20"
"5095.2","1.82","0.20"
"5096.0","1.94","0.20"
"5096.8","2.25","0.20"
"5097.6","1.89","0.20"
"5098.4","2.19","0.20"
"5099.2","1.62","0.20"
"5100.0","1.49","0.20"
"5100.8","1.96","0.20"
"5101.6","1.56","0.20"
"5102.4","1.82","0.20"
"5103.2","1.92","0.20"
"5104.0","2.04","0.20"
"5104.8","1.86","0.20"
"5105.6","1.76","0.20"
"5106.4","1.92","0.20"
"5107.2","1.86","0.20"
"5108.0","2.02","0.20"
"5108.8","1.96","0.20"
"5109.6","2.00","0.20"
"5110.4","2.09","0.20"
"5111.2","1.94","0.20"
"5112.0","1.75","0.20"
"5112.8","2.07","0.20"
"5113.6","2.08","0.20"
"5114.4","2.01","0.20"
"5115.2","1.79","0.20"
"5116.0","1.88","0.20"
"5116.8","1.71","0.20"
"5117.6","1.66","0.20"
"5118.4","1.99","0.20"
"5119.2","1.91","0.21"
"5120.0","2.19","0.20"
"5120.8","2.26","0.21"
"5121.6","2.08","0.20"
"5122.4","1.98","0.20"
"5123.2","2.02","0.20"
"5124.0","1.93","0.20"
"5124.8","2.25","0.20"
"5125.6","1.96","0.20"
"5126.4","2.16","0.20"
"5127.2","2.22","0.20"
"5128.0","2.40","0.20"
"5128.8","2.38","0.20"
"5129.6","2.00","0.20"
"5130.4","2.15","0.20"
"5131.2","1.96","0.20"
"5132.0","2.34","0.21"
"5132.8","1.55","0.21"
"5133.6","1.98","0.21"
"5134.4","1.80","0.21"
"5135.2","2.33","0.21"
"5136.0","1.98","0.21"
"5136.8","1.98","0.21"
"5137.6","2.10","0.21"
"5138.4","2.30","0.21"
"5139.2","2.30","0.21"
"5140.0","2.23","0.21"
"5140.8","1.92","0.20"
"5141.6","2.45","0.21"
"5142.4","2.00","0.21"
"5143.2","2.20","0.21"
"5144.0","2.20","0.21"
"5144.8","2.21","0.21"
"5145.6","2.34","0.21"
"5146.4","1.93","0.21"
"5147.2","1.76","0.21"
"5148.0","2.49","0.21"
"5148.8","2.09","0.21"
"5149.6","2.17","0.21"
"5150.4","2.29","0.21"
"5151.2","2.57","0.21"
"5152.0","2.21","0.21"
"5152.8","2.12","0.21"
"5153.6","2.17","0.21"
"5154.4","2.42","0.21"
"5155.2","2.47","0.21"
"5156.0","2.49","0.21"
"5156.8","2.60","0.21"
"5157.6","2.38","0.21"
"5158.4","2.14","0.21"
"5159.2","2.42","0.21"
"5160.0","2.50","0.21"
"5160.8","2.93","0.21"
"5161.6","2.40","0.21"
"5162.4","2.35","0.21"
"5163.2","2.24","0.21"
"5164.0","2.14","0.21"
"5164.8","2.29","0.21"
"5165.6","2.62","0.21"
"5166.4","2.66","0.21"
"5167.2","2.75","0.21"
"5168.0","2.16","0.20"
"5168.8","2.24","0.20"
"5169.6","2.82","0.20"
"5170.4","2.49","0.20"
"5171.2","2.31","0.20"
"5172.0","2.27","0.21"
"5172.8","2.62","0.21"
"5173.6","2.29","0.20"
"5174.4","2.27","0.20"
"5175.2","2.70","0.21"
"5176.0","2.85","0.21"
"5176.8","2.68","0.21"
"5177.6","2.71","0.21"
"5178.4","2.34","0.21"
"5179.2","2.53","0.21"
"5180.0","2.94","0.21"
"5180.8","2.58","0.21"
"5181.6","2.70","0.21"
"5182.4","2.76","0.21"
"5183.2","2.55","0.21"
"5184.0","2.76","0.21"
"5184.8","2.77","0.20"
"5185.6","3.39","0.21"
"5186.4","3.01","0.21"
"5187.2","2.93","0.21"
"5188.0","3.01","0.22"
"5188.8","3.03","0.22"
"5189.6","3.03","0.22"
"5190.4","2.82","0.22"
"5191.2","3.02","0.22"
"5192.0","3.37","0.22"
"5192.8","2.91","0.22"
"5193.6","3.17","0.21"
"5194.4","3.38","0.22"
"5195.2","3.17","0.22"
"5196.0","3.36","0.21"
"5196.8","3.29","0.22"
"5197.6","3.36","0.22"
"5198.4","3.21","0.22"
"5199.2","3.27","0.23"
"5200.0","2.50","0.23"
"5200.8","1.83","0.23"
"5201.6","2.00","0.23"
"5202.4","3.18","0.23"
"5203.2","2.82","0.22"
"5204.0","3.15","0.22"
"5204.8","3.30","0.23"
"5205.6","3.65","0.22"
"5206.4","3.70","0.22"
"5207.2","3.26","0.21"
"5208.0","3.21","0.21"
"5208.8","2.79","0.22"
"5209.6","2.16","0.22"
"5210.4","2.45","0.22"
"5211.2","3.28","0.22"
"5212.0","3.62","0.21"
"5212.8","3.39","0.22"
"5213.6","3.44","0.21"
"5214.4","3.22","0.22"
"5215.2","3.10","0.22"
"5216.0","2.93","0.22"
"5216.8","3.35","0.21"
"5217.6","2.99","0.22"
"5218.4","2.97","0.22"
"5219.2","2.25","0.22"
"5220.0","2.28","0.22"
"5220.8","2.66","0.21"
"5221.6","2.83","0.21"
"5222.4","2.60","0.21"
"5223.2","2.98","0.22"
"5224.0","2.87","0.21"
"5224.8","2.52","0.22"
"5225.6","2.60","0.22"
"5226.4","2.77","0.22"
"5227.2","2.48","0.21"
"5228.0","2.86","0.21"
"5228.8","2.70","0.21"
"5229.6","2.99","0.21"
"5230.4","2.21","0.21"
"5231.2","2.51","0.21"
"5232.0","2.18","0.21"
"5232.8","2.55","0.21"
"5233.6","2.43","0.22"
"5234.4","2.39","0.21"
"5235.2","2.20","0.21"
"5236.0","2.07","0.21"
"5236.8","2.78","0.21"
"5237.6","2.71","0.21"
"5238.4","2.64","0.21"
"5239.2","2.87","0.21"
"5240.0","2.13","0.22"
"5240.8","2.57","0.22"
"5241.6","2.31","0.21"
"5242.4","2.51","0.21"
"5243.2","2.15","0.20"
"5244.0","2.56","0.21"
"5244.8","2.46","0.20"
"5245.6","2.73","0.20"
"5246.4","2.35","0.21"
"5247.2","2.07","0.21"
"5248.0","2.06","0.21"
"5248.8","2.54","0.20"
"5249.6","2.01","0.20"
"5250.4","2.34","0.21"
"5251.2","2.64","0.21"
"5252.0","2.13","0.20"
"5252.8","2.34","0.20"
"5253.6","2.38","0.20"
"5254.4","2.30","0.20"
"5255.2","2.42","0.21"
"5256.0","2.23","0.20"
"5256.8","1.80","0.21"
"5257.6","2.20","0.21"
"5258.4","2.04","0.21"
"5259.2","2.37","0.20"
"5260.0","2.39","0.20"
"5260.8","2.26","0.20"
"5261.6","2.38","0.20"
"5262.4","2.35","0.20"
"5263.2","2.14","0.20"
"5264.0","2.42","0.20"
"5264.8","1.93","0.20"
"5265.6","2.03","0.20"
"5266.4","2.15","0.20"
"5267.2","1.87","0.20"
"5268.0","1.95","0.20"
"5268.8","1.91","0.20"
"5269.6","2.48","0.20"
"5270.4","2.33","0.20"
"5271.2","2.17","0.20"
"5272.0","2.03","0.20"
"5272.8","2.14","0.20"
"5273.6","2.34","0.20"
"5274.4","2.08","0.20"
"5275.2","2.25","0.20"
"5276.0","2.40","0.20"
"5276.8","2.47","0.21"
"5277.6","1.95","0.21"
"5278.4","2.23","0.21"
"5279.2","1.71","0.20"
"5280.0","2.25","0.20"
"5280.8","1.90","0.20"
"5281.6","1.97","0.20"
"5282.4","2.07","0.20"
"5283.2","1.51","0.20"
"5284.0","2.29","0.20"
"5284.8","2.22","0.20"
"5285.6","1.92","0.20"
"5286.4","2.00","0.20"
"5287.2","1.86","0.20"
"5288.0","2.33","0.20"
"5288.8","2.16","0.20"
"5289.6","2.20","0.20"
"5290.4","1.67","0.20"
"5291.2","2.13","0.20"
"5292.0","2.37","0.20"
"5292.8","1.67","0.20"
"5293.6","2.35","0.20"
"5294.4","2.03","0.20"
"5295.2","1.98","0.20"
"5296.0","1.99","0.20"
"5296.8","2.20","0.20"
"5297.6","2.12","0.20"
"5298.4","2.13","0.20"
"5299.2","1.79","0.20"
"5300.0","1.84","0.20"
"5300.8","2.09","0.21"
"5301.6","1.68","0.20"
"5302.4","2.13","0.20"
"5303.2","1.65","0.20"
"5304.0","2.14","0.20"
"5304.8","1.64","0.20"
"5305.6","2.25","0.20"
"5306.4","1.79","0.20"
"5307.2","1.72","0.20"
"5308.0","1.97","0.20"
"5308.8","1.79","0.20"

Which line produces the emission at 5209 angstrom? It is C IV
